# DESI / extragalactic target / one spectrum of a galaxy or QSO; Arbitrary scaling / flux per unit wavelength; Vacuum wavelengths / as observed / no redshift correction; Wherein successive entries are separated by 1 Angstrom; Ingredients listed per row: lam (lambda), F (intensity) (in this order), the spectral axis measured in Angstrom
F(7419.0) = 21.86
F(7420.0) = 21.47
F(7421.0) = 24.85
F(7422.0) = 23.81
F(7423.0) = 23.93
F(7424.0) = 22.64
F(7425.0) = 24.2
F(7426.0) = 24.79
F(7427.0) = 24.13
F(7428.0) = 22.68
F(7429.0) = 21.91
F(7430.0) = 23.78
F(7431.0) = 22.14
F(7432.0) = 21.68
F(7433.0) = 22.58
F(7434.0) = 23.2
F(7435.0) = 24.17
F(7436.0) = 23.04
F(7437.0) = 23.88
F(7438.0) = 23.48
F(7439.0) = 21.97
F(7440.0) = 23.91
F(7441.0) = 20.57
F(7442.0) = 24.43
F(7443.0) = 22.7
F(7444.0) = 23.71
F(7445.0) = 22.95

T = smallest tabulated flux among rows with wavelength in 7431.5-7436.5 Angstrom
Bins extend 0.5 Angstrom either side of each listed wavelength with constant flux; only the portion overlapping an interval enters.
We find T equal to 21.68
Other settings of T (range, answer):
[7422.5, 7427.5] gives 22.64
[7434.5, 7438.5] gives 23.04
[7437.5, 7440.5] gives 21.97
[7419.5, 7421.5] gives 21.47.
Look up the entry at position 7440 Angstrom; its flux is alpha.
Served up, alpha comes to 23.91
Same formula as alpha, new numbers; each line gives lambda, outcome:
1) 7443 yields 22.7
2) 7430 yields 23.78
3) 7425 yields 24.2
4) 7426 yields 24.79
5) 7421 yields 24.85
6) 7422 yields 23.81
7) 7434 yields 23.2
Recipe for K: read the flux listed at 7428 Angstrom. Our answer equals 22.68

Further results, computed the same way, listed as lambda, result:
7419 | 21.86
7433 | 22.58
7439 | 21.97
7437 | 23.88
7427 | 24.13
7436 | 23.04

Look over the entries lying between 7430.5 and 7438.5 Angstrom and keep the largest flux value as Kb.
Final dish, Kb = 24.17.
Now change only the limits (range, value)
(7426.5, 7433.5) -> 24.13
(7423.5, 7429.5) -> 24.79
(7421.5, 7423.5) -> 23.93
